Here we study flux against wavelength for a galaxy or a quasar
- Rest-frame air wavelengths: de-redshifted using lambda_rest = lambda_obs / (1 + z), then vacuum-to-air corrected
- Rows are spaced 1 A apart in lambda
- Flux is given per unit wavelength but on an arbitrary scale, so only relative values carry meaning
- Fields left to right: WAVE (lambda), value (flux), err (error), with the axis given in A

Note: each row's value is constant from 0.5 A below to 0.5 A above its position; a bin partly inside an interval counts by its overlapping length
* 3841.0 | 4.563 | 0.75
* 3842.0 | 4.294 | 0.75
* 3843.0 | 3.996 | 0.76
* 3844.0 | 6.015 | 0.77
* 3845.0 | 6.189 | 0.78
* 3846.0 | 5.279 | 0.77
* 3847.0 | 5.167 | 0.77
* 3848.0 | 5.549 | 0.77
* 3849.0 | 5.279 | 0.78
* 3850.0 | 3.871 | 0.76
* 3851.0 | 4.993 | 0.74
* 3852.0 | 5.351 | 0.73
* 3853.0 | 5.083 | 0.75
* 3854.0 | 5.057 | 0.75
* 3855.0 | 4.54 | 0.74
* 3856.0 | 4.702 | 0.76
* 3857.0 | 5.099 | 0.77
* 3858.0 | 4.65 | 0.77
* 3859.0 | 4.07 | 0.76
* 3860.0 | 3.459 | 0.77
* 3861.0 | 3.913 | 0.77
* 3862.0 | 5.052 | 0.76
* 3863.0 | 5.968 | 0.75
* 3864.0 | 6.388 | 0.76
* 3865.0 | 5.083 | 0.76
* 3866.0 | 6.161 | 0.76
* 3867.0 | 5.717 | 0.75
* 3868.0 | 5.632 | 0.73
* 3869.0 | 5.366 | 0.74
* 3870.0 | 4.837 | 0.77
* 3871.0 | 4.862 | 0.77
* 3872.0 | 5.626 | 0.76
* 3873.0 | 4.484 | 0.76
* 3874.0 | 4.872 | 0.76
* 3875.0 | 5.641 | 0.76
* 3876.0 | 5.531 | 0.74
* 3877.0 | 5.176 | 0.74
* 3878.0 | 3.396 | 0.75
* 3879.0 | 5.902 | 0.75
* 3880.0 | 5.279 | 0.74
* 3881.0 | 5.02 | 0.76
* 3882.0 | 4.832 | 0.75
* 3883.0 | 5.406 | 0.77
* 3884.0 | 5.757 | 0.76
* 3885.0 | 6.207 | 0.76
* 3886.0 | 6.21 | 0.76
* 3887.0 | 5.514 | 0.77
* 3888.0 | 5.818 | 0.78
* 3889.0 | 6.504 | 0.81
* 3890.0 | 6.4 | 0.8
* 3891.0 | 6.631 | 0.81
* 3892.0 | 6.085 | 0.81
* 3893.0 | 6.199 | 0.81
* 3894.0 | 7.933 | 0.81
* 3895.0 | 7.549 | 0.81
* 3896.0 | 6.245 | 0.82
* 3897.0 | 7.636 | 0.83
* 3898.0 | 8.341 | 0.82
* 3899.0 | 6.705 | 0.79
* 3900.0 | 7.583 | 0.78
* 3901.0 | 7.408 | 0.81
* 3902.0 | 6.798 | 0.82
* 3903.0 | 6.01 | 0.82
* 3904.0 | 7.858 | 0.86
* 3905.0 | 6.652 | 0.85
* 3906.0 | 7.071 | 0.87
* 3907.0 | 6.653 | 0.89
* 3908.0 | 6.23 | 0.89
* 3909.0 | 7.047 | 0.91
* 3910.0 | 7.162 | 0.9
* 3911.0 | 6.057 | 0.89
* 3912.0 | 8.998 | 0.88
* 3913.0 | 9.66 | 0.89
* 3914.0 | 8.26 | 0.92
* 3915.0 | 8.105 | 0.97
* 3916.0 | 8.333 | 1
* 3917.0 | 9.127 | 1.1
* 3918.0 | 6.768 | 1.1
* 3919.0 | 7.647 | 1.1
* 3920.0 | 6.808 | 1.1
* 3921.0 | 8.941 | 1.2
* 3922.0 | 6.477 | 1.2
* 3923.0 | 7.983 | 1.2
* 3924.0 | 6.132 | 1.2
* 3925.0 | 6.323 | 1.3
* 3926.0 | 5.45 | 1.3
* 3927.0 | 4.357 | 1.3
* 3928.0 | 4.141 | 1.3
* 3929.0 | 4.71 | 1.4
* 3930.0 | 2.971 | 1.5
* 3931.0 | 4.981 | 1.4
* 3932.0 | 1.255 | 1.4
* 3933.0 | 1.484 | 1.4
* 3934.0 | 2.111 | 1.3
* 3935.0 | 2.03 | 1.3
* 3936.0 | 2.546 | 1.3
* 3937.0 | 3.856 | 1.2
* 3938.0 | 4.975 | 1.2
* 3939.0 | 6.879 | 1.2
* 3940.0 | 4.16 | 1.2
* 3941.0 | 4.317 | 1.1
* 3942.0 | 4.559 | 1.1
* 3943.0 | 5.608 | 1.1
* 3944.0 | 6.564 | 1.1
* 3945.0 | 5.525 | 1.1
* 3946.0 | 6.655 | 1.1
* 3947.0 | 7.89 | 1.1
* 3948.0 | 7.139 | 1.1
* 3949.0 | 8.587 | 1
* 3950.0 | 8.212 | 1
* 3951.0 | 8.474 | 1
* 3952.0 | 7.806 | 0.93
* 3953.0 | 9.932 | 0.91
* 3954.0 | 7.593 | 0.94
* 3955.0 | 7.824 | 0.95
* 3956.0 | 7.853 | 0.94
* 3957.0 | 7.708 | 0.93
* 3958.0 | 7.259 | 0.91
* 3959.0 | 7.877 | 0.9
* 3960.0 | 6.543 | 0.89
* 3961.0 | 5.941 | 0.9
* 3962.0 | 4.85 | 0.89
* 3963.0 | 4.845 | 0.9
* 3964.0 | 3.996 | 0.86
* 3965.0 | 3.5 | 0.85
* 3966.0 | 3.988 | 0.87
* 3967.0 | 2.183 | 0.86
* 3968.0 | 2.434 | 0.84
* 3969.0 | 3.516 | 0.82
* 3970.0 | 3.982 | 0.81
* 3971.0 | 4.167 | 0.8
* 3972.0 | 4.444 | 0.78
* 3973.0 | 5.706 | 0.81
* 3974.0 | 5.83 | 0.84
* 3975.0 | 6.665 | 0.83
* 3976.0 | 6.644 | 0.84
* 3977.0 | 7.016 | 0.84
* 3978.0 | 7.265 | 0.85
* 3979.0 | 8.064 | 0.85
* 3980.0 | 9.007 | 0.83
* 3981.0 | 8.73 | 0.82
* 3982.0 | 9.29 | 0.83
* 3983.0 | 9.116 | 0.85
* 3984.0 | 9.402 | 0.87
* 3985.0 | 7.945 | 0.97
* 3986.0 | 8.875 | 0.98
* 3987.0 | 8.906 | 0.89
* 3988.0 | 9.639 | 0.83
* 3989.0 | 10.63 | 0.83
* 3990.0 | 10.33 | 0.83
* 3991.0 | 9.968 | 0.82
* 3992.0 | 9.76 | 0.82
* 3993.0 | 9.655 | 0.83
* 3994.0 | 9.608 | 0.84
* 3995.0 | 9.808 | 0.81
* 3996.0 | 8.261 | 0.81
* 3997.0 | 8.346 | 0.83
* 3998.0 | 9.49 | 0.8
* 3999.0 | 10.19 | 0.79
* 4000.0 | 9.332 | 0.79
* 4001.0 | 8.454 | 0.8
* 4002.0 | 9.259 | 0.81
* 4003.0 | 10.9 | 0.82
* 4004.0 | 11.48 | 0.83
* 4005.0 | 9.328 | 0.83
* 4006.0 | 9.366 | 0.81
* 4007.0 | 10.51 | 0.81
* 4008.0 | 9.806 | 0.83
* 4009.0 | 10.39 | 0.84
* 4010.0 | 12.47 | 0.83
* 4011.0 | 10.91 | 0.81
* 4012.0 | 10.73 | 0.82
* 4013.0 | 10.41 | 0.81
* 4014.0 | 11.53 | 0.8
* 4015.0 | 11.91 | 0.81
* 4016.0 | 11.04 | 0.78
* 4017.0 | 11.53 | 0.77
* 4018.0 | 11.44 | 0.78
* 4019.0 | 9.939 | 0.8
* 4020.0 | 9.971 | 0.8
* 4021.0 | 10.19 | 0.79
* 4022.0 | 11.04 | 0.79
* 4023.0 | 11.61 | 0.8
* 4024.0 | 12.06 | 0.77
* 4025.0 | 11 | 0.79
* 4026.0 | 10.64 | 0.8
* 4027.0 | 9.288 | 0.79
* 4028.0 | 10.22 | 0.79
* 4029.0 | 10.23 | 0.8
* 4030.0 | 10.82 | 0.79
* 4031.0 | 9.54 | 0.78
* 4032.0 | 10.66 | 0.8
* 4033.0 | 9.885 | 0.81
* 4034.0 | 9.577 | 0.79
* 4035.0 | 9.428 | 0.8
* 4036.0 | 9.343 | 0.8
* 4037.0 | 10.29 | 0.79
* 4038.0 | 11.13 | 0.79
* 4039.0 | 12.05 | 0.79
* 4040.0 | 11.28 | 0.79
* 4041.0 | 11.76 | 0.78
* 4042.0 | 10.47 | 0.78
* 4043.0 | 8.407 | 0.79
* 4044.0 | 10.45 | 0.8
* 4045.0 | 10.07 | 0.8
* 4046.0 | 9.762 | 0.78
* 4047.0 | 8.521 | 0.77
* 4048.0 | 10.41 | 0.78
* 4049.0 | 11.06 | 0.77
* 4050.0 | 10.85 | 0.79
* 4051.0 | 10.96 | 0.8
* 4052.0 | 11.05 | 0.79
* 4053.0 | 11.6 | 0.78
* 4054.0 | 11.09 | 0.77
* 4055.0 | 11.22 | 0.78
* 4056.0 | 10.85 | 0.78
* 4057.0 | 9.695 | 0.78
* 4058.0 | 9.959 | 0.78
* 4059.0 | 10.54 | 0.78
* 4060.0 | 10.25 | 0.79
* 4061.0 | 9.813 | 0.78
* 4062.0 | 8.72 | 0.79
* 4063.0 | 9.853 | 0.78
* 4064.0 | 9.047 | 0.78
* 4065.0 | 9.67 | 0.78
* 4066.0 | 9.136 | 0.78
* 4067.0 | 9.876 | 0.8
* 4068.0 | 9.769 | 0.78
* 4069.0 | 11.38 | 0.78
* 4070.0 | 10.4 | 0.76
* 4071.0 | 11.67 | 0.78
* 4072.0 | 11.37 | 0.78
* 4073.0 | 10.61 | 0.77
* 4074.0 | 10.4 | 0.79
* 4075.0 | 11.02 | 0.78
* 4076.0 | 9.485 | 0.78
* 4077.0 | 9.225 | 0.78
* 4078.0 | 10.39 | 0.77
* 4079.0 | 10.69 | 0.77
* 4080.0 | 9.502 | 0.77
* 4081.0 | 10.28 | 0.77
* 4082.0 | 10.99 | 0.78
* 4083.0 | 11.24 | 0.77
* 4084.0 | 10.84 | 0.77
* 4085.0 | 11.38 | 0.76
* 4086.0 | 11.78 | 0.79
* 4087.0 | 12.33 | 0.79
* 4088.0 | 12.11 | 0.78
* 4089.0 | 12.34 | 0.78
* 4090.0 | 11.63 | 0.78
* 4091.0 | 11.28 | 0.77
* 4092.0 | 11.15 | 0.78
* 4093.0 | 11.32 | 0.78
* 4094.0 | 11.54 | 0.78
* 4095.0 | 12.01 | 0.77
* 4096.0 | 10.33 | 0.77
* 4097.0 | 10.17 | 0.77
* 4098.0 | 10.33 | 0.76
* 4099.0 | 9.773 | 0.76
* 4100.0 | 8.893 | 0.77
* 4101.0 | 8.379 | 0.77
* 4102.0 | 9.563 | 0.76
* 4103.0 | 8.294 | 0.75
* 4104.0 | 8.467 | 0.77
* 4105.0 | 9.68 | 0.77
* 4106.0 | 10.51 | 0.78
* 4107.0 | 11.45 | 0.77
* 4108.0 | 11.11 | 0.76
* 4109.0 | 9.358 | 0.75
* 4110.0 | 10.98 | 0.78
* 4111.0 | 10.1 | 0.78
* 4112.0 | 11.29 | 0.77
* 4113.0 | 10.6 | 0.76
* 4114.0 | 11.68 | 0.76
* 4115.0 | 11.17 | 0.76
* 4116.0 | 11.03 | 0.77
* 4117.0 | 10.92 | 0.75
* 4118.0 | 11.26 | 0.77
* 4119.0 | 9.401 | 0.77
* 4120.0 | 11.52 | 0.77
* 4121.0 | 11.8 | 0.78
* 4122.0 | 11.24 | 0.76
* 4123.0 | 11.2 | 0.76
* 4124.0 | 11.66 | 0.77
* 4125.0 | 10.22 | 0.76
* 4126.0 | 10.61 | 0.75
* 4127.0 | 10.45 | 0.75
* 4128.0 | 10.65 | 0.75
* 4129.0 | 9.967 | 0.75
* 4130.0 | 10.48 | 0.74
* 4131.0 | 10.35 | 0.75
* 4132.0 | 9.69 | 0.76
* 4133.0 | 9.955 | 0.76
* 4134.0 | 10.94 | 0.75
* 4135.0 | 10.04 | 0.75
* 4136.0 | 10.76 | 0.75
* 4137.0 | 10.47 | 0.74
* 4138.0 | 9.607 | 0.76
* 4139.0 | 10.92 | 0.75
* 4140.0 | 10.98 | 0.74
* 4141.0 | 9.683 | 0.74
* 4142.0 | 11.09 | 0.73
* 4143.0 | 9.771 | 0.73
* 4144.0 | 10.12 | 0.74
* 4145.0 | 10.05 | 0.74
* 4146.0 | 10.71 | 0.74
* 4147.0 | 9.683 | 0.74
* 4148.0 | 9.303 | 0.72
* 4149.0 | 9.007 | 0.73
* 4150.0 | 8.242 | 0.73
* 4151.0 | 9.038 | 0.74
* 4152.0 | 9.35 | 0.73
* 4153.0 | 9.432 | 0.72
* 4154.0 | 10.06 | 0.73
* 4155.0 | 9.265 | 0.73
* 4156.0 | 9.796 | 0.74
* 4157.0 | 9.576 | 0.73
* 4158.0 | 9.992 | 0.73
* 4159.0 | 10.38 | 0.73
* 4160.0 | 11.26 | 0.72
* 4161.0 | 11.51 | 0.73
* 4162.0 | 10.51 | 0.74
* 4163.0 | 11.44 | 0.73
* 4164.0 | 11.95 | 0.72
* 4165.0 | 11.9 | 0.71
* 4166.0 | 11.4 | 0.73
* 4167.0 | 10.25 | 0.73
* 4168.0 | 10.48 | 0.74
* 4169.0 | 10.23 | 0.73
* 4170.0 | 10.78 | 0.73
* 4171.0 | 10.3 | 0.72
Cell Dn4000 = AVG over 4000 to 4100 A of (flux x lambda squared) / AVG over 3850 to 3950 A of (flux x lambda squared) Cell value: 1.9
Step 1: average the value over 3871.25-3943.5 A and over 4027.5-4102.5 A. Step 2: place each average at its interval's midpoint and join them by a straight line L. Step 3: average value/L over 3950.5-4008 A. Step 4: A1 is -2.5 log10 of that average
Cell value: 0.05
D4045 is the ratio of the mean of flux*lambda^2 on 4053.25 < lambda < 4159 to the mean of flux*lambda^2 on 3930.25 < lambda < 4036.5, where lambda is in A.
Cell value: 1.4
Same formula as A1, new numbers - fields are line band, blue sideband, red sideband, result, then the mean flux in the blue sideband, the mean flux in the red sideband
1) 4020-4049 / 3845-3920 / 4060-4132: -0.12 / 6.05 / 10.5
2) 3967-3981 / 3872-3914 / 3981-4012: 0.50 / 6.41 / 9.71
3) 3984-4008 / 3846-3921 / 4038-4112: -0.11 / 6.08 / 10.5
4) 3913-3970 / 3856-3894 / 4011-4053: 0.27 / 5.4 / 10.6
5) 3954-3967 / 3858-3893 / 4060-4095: 0.27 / 5.38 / 10.7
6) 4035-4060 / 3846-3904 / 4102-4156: -0.19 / 5.64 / 10.3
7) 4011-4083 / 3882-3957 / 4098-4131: -0.16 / 6.4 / 10.4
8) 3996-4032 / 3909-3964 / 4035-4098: -0.18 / 6.25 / 10.6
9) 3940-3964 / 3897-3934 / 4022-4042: 0.15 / 6.52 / 10.6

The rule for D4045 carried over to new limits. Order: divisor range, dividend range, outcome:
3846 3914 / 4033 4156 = 1.96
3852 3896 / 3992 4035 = 2.03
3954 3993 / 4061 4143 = 1.62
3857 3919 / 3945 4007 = 1.29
